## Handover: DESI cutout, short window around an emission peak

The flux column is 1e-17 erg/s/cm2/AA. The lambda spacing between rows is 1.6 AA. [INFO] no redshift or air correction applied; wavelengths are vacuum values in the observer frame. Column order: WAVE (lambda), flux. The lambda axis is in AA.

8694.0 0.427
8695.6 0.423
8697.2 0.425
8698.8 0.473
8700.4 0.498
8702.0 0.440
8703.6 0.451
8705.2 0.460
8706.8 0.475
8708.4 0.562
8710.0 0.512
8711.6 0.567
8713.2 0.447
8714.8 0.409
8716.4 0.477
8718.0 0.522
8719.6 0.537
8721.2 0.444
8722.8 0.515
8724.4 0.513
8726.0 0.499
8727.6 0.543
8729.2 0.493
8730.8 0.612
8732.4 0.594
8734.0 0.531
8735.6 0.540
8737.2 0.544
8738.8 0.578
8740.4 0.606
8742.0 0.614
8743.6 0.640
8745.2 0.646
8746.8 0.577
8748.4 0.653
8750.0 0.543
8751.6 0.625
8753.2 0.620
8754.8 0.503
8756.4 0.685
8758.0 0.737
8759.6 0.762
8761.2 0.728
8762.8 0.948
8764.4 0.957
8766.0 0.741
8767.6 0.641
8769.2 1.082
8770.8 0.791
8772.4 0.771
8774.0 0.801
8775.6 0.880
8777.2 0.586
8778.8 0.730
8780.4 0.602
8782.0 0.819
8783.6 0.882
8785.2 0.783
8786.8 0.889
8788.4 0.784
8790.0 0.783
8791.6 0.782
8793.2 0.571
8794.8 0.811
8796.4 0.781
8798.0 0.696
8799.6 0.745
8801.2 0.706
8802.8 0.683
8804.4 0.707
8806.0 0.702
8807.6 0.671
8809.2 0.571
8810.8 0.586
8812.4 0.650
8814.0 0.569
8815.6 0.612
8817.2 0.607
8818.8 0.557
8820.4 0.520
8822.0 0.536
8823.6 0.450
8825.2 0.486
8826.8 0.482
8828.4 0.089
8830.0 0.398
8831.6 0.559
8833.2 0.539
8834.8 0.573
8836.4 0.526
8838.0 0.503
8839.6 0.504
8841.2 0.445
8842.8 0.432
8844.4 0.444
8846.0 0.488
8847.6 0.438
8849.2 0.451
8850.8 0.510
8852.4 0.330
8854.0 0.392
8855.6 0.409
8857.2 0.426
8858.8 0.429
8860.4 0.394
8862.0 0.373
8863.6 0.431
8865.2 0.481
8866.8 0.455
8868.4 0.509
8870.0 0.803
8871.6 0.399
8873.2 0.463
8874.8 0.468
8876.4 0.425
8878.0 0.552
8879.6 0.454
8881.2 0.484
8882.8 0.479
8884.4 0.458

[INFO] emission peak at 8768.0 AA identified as Mg II 2798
